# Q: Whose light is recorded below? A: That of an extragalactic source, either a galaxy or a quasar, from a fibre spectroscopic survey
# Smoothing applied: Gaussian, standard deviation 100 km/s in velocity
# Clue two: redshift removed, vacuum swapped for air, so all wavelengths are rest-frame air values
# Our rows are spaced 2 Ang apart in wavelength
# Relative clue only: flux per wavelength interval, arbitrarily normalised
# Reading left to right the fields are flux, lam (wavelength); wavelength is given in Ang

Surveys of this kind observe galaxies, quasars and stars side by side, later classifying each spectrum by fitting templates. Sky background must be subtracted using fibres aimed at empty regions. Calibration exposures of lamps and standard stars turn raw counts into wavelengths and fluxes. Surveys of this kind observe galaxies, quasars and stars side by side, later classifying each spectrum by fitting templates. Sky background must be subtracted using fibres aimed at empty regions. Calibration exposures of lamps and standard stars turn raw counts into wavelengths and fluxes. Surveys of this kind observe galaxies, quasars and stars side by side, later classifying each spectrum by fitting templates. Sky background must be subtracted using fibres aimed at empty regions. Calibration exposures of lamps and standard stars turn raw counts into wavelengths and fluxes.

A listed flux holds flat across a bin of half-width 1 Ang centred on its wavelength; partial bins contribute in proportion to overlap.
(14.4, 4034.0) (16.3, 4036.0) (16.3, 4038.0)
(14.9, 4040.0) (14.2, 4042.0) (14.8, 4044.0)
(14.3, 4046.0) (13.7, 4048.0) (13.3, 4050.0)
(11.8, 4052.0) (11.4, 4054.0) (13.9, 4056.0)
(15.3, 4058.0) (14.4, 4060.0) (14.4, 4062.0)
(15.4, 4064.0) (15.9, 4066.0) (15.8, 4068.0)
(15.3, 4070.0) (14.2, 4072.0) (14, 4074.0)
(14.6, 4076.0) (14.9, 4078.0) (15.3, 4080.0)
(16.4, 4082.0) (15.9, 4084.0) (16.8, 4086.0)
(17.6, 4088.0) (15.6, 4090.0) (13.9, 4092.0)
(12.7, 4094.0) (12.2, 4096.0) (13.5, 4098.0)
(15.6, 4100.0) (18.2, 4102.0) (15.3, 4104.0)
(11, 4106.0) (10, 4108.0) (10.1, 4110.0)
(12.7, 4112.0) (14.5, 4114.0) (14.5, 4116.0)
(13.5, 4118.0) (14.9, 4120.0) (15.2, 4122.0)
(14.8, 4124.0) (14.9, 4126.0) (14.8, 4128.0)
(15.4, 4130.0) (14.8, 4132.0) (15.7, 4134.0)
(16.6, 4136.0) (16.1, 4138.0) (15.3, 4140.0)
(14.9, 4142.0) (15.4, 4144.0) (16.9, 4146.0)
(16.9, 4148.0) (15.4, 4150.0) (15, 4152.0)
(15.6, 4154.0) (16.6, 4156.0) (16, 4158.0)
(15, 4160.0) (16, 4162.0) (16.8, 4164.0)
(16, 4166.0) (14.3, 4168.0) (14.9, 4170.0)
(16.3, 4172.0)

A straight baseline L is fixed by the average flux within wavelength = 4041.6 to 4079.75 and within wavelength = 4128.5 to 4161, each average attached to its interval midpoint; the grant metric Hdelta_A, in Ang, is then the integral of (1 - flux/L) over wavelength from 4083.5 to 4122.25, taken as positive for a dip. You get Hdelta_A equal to 2.2 Ang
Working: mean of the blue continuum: 14.3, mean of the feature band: 14.1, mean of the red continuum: 15.7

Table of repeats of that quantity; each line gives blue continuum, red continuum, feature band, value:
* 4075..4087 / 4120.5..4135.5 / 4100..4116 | 2.1 Ang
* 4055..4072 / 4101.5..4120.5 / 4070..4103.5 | -2.2 Ang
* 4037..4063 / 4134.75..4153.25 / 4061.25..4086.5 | -1.3 Ang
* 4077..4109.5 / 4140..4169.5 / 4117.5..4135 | 0.3 Ang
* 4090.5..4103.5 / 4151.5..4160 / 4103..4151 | 1.8 Ang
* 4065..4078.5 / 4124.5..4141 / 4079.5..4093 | -0.8 Ang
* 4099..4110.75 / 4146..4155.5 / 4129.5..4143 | -0.4 Ang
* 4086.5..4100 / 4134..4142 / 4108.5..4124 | 1.6 Ang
